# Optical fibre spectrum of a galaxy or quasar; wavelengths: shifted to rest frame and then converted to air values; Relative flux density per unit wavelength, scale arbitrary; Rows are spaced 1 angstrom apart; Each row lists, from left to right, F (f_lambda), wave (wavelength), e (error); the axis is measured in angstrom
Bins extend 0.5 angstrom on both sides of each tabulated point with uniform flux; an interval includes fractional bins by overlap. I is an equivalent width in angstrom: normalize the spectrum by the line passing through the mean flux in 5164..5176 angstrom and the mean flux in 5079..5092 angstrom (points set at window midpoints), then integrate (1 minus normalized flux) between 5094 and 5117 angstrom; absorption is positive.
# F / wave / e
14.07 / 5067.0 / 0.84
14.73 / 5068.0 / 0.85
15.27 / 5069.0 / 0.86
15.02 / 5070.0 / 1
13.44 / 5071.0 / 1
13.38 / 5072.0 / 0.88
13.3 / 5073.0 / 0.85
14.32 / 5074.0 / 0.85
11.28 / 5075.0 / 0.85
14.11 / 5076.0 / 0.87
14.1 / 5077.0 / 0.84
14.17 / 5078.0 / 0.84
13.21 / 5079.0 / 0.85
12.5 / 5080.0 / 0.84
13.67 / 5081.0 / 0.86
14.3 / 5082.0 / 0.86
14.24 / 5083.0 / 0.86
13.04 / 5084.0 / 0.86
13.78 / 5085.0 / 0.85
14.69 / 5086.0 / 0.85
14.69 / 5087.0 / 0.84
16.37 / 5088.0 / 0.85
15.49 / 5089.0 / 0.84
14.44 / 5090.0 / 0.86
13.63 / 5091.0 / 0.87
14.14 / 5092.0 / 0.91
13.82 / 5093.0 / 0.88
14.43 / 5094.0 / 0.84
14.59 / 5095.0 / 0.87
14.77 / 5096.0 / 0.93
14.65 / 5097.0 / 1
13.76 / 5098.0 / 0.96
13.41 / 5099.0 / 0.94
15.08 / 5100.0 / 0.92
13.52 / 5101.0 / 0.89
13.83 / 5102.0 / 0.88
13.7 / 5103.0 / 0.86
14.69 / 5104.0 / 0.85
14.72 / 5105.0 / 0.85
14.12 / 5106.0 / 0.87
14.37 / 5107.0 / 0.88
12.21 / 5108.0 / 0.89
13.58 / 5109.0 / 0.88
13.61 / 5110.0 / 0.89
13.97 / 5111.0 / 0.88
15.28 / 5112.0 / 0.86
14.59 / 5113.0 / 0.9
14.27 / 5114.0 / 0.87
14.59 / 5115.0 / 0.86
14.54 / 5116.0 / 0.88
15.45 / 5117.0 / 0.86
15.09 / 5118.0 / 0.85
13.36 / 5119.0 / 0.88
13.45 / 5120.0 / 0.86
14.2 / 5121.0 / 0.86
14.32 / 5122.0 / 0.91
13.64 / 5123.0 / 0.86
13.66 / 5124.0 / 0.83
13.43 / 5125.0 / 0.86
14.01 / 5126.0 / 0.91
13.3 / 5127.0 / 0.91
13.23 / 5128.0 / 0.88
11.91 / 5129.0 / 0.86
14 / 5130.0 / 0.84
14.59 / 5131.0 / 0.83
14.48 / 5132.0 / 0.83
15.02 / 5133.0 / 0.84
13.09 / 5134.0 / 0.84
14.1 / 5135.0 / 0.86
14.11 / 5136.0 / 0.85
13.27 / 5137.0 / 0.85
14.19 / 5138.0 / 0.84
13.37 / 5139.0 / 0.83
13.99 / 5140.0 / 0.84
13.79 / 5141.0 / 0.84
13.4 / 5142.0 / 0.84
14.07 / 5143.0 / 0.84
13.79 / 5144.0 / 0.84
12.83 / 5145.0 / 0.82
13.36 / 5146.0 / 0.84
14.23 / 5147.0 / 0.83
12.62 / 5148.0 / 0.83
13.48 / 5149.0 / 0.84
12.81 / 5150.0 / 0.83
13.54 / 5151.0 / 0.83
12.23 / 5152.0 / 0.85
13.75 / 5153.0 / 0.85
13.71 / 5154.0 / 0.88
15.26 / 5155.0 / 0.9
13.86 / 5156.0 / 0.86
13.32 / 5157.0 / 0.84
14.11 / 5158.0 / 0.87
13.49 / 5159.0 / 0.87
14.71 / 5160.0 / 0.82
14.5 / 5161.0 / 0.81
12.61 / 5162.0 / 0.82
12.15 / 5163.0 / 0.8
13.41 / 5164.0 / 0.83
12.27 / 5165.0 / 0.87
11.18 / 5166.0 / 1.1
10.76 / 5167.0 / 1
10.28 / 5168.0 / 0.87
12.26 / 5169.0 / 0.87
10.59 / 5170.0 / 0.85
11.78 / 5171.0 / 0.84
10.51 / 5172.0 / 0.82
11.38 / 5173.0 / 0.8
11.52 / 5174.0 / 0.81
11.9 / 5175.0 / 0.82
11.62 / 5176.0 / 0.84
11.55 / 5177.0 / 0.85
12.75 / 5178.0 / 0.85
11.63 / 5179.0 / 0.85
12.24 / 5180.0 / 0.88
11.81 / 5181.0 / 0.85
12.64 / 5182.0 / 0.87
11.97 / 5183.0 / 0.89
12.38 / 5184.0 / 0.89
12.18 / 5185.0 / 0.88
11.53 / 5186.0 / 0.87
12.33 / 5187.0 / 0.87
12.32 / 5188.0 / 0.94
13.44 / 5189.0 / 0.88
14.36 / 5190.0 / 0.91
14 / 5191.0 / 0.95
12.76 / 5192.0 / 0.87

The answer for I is -1.2 angstrom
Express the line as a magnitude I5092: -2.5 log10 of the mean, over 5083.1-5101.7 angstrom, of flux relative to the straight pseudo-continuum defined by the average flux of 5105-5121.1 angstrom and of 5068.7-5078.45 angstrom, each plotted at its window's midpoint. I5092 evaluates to -0.03 mag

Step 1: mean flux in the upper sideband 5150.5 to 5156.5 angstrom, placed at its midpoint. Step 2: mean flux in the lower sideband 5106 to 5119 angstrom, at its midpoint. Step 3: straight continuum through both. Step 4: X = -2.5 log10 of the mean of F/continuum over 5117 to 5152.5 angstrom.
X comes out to 0.02 mag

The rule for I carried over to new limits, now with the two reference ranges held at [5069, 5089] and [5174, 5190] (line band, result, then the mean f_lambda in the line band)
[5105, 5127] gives -1.3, 14.1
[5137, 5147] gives -0.6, 13.7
